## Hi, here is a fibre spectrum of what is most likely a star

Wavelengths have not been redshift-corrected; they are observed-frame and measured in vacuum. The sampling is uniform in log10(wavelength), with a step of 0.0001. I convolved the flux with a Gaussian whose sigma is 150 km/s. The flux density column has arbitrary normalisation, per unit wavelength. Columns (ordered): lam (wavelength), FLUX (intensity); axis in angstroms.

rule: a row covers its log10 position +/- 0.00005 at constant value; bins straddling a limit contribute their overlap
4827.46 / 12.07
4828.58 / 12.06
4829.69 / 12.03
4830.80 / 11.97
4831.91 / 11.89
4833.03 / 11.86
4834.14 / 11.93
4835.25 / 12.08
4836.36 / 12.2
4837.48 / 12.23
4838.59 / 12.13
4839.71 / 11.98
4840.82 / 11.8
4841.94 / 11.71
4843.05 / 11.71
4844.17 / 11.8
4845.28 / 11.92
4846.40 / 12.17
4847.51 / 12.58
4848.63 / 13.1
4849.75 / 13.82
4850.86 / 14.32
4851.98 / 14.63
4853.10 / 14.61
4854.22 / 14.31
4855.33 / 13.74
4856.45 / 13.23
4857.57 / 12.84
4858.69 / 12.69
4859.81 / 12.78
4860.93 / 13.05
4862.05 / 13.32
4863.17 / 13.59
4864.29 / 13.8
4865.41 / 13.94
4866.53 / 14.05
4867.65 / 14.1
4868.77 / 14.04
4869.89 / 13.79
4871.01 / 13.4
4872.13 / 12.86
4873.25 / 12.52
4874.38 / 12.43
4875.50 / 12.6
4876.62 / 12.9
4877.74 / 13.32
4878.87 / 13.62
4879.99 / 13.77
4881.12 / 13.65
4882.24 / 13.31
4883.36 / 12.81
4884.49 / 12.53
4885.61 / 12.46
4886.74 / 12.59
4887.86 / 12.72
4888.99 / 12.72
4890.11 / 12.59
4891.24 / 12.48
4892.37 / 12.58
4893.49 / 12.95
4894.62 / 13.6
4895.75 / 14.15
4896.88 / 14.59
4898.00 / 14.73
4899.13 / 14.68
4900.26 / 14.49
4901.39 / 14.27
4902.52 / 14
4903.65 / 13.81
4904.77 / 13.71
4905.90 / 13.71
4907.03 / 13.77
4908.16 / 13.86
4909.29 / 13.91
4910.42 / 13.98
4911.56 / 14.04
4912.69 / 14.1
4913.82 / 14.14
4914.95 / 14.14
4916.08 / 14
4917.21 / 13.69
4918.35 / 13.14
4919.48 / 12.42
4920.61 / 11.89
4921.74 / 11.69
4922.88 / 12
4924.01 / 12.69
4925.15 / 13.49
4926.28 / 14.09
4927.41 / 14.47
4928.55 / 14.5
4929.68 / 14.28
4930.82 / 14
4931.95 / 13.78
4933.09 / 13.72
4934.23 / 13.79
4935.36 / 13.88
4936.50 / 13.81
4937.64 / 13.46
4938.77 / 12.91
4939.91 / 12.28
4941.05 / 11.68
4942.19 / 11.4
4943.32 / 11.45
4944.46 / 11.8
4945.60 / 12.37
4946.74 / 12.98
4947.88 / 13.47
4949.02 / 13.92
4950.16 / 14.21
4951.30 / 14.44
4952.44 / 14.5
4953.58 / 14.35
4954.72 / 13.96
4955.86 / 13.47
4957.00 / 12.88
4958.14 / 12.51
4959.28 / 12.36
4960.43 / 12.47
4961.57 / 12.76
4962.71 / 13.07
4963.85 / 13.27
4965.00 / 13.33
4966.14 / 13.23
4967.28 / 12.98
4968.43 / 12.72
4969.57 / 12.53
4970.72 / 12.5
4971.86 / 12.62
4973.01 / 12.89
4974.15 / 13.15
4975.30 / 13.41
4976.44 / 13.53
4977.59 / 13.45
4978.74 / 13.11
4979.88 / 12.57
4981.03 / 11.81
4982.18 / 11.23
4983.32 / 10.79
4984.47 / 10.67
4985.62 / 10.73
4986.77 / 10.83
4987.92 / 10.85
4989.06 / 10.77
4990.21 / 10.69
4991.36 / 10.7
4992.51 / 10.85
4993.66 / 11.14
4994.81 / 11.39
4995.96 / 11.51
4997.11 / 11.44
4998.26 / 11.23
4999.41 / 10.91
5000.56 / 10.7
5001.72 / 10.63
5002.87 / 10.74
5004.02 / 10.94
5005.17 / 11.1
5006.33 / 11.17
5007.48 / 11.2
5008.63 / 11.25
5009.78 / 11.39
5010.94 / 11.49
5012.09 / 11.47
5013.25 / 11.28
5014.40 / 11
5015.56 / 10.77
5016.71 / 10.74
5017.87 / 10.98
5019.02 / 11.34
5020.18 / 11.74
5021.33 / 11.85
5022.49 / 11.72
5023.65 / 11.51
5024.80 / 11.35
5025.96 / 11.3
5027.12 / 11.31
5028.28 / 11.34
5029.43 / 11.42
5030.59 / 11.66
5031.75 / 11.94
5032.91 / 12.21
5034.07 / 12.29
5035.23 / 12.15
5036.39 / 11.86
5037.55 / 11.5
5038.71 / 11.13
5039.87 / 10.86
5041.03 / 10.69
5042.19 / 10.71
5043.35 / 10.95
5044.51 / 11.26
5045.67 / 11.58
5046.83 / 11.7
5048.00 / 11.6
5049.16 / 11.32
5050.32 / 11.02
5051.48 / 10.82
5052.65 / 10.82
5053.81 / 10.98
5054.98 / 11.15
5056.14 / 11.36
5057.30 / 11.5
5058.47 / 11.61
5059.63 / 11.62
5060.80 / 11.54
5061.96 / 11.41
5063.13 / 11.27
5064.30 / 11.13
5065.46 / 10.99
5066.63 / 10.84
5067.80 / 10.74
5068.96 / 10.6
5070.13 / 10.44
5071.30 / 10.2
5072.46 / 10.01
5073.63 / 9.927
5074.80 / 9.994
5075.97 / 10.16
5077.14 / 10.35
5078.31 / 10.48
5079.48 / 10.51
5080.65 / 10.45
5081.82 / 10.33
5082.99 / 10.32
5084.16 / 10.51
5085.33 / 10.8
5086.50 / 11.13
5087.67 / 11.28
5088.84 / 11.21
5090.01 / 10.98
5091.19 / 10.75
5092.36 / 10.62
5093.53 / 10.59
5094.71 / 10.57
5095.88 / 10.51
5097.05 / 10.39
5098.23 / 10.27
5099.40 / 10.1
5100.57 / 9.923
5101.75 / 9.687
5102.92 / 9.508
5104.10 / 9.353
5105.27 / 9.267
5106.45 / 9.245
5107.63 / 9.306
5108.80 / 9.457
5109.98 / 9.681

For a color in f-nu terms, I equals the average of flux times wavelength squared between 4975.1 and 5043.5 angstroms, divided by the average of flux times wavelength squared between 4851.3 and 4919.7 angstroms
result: 0.88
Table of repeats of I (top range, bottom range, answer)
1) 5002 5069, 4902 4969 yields 0.88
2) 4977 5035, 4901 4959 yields 0.87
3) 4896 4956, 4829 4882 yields 1.08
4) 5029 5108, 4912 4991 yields 0.88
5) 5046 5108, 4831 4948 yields 0.87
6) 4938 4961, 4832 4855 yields 1.07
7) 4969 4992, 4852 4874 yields 0.93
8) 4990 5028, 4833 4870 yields 0.92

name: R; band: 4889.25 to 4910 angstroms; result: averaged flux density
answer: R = 13.8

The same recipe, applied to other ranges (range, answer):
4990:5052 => 11.3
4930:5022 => 12.2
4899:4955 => 13.5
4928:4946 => 13.1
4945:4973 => 13.2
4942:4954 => 13.2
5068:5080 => 10.3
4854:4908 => 13.4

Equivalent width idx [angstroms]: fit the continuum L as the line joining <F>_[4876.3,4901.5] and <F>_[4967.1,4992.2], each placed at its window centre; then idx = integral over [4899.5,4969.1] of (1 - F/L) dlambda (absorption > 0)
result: -3.8 angstroms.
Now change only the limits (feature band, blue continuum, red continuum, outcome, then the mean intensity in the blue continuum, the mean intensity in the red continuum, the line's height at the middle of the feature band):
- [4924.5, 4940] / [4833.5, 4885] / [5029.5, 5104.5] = -1.9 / 13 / 10.9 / 12.3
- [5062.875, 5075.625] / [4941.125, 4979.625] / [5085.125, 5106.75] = 0.4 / 13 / 10.3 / 10.9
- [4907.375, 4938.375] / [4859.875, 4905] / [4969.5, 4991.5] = -1.9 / 13.4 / 12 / 12.8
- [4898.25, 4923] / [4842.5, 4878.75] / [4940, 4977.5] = -1.0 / 13.3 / 13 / 13.1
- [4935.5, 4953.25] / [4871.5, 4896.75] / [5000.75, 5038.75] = -1.1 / 13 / 11.4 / 12.3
